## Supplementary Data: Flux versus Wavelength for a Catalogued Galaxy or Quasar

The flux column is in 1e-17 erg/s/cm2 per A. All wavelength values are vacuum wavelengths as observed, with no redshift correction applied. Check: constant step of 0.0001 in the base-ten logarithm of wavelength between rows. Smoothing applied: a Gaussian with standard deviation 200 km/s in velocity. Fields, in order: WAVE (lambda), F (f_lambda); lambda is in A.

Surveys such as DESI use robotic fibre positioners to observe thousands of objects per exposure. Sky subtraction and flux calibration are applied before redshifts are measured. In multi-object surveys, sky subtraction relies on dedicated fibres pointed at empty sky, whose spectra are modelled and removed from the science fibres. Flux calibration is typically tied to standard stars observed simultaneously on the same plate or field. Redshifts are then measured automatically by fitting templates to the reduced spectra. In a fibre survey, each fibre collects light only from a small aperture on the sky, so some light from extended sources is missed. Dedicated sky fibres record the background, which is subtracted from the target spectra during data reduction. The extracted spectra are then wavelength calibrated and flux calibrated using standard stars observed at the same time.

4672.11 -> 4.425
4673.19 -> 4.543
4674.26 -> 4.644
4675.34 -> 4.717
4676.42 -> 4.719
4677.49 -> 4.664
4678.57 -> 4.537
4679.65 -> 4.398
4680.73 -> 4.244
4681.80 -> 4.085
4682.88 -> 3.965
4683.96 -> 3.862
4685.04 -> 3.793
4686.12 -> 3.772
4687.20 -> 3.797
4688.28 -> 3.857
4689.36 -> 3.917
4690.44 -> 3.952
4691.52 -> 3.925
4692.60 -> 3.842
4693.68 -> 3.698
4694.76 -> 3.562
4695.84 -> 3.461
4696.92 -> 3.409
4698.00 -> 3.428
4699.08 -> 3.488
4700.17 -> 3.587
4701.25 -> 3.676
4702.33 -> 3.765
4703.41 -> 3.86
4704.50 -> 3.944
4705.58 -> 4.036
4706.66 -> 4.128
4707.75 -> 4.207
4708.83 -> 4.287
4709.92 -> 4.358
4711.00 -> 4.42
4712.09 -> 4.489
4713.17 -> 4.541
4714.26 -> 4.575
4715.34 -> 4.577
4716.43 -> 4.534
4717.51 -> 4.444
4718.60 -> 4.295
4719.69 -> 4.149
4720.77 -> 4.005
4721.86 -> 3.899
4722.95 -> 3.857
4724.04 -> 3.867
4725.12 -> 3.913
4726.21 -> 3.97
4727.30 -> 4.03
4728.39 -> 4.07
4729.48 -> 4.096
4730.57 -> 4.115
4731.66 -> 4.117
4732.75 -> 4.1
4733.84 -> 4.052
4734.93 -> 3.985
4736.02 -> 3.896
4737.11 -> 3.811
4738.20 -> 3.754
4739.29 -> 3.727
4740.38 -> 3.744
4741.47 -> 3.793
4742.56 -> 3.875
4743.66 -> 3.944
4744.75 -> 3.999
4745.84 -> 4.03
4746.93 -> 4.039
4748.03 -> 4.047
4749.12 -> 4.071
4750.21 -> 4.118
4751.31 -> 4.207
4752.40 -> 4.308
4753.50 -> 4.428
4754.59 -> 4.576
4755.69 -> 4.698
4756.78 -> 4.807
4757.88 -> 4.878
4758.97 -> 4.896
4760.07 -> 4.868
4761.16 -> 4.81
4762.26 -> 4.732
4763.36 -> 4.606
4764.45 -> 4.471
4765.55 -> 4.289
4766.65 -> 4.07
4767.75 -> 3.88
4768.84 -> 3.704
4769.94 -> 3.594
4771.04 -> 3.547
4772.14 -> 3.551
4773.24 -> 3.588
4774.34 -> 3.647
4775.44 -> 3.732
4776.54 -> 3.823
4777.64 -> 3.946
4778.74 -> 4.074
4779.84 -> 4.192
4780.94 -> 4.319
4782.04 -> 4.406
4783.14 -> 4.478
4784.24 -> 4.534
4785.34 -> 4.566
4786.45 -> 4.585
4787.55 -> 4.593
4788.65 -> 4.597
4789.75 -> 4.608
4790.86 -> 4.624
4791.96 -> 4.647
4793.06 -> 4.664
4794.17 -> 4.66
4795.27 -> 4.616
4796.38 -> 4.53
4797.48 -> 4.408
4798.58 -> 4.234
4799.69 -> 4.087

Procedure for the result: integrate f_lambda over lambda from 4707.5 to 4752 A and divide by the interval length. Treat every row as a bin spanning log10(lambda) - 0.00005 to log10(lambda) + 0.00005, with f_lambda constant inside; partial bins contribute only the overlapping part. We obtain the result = 4.1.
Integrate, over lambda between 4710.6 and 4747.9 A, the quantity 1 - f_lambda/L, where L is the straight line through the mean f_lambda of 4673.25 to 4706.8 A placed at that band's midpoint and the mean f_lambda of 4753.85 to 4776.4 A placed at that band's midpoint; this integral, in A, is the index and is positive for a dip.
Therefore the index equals 0.3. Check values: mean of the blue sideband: 3.97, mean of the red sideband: 4.24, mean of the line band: 4.08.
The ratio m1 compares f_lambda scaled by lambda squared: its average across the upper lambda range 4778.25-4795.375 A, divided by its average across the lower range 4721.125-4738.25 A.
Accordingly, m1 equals 1.2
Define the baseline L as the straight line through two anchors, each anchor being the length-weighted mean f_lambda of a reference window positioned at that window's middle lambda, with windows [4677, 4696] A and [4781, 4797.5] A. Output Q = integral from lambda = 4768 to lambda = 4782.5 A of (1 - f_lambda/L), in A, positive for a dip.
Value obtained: 2.05 A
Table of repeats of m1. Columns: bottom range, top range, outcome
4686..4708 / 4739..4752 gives 1.08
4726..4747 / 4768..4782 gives 0.99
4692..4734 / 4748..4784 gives 1.07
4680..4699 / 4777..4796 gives 1.23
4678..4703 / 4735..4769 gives 1.14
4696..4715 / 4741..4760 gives 1.09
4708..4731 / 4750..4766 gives 1.11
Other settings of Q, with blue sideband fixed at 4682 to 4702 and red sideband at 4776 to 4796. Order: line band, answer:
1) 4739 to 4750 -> 0.5 A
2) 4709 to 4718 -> -1.4 A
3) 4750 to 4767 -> -1.3 A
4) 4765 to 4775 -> 1.3 A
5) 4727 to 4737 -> 0.0 A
